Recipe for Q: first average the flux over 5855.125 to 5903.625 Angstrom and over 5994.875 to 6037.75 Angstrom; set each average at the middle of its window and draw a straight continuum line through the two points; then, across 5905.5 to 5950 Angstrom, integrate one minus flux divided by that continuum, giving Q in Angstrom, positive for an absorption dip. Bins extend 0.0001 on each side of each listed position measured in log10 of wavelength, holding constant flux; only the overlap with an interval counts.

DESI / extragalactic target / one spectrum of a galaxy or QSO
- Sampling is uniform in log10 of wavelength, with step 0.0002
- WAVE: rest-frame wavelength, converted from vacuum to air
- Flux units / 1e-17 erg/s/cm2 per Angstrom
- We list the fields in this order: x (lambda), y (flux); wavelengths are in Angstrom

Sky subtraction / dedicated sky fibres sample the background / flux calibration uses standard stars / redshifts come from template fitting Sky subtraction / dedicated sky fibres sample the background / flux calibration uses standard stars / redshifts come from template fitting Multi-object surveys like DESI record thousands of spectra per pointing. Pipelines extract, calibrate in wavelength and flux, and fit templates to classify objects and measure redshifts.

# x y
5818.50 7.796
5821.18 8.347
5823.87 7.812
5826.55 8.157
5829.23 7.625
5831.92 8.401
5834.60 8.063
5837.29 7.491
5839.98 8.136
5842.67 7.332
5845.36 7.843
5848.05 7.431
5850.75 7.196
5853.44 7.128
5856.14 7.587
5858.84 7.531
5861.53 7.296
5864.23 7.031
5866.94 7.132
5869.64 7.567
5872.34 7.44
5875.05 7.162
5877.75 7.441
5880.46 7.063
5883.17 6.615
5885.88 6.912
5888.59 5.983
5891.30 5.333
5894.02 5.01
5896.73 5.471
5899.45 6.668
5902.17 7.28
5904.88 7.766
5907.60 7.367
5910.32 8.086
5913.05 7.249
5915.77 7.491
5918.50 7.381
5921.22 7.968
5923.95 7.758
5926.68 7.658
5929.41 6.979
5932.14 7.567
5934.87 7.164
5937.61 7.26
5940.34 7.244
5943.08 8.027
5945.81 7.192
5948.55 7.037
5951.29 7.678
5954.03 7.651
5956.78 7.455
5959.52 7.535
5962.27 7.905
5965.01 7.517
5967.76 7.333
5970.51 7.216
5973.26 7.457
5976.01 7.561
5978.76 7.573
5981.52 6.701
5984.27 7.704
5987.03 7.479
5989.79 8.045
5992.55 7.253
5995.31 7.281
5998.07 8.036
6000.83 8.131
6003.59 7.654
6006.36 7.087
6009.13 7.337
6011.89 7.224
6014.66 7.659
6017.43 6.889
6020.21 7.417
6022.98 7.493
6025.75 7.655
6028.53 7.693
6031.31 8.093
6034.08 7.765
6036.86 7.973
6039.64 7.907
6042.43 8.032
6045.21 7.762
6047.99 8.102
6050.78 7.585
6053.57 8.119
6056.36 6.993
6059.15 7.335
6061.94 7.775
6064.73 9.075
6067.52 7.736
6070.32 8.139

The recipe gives -2.45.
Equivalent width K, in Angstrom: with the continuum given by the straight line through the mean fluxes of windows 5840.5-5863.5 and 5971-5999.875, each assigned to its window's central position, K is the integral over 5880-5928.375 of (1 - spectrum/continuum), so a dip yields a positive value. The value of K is 3.4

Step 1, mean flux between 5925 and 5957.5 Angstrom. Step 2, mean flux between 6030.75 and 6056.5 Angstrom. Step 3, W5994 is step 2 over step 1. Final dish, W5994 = 1.1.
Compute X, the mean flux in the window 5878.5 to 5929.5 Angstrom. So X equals 6.96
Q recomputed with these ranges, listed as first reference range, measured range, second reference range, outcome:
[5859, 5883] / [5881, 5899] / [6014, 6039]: 3.2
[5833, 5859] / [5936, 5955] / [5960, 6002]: 0.3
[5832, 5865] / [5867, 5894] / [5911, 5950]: 2.7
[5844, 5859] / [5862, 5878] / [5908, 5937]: 0.4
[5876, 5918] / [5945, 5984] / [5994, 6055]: -0.9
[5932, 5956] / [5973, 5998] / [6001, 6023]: -0.3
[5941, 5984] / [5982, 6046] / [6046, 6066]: 0.4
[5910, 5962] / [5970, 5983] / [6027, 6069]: 0.5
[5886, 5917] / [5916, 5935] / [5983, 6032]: -1.7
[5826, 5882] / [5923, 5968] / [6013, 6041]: 0.7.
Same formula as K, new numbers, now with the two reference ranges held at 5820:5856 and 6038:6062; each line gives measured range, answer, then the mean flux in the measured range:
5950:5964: 0.18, 7.64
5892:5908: 2.59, 6.5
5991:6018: 0.91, 7.48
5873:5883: 0.76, 7.16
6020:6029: 0.19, 7.57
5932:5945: 0.53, 7.43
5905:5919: 0.37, 7.54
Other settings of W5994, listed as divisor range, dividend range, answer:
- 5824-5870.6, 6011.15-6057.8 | 1.01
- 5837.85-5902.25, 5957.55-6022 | 1.07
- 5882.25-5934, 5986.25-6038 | 1.09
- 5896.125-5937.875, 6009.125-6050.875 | 1.04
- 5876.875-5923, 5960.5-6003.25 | 1.10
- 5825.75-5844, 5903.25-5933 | 0.96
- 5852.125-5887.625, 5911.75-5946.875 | 1.03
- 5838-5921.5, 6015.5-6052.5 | 1.08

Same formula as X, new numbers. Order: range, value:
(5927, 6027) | 7.46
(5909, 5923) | 7.63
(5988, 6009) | 7.62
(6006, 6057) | 7.64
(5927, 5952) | 7.36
